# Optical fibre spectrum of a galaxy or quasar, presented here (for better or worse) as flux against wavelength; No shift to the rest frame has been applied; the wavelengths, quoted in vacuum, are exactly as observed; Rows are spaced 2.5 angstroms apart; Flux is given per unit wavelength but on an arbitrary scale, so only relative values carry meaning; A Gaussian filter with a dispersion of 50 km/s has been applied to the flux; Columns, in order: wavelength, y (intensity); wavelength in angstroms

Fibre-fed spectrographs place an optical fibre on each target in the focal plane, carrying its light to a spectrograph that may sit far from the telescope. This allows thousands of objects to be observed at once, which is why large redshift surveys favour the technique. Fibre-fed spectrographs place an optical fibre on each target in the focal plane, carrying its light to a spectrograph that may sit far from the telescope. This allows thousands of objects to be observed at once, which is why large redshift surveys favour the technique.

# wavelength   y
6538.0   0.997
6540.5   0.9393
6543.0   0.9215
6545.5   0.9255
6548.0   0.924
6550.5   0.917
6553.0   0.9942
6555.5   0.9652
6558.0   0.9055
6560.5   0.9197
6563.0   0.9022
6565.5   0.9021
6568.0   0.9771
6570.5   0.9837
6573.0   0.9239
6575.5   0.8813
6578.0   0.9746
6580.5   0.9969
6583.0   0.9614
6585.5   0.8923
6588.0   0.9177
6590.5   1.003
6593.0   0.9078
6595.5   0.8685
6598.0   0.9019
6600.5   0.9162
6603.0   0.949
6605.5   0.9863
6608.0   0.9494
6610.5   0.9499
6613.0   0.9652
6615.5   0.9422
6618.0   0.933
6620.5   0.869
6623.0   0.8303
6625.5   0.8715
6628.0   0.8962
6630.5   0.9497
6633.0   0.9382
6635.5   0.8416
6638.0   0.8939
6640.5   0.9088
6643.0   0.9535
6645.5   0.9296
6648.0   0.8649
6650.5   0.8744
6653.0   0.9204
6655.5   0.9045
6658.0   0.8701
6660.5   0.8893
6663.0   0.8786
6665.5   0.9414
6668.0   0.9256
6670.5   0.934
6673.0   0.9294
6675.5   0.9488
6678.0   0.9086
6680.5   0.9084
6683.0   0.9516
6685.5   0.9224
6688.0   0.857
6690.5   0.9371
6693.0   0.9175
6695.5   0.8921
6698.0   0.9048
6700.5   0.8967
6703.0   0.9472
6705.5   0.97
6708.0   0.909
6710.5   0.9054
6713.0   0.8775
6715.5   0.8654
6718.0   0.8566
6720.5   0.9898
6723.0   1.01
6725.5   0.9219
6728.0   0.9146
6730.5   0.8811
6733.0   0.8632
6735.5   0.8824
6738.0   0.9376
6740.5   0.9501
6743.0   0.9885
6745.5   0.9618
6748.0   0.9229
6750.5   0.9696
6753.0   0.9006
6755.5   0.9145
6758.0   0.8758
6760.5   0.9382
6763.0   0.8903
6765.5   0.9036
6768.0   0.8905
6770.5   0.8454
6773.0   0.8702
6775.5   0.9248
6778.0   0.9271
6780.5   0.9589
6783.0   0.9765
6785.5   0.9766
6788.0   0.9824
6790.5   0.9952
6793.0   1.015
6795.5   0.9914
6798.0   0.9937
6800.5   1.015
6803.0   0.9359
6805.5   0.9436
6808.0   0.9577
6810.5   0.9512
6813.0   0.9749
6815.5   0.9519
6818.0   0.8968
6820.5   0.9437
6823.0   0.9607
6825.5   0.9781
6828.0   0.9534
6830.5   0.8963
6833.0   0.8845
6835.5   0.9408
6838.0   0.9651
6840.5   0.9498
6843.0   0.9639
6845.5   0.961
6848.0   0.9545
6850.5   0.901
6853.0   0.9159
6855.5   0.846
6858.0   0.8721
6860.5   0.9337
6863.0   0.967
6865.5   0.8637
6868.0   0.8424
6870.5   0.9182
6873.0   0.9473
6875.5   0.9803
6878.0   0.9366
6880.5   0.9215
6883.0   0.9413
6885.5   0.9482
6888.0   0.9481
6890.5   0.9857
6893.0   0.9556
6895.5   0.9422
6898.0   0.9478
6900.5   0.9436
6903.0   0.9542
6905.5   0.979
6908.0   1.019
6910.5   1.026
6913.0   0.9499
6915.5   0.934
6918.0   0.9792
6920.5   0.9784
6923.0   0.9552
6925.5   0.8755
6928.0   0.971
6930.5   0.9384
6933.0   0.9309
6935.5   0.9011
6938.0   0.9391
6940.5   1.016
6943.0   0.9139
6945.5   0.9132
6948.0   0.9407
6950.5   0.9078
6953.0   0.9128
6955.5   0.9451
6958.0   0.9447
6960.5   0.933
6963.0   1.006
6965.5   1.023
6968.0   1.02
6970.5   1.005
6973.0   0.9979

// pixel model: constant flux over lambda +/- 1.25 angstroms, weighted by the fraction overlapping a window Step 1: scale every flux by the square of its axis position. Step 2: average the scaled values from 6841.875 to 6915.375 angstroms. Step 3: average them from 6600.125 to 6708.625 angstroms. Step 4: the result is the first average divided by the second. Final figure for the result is 1.1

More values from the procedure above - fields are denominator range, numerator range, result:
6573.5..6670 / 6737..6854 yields 1.08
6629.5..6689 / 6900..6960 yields 1.13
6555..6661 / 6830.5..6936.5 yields 1.11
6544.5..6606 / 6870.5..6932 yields 1.13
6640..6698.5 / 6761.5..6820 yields 1.08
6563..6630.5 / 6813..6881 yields 1.08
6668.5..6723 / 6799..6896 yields 1.07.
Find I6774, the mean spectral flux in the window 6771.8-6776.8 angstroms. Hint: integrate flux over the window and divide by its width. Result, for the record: 0.898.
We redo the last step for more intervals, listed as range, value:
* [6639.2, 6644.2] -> 0.931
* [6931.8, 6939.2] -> 0.924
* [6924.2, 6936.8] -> 0.924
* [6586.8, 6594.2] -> 0.943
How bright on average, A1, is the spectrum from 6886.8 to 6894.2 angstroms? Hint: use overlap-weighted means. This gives 0.963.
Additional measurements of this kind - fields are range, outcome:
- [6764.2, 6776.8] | 0.887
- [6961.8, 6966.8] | 1.01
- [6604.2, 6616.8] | 0.958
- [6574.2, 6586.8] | 0.941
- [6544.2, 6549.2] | 0.925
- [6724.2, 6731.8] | 0.906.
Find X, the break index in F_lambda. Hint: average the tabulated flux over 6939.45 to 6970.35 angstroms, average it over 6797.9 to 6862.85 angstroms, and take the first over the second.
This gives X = 1.02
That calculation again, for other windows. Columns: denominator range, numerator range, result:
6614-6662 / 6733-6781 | 1.02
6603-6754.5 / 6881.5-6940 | 1.04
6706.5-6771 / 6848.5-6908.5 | 1.02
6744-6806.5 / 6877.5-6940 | 1.01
